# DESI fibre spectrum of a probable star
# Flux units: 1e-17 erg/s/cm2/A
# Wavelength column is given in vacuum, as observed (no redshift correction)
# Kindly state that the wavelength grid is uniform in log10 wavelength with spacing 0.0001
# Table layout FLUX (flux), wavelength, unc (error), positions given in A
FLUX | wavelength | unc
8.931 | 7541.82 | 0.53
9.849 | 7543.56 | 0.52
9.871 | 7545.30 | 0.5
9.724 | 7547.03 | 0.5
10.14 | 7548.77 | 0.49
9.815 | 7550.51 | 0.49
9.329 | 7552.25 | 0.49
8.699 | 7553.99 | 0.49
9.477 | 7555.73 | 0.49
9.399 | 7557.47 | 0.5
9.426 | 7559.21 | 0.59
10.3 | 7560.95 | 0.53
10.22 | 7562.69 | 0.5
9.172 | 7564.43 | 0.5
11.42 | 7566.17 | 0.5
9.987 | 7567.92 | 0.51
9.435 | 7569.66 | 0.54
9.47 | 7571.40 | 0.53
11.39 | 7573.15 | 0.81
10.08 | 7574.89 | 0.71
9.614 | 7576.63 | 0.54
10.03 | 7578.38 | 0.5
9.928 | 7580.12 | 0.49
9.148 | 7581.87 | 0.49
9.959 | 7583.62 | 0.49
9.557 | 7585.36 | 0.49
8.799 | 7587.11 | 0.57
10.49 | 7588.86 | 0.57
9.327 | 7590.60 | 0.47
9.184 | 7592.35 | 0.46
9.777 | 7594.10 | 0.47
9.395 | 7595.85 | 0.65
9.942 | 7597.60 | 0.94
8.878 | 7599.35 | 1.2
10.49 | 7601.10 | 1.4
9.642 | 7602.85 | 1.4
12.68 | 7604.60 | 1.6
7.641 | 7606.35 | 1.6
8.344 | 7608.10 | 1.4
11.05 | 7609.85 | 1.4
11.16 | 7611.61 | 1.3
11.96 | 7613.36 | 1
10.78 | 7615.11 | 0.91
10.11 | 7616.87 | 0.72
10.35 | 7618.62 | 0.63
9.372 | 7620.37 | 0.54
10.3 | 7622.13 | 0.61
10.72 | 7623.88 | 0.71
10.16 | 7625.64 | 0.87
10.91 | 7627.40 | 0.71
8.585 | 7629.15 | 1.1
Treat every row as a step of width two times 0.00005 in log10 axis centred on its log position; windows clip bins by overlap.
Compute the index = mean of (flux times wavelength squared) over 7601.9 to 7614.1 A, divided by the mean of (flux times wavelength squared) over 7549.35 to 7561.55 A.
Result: 1.10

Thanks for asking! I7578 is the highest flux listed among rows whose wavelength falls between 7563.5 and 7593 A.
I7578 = 11.42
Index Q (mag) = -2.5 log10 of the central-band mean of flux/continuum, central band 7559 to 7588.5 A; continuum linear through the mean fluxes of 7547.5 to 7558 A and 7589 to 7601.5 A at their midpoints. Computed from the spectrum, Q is -0.04 mag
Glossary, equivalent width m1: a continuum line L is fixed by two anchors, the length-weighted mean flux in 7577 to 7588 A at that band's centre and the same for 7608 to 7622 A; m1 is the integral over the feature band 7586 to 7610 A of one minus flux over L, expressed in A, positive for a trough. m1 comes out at 0.9 A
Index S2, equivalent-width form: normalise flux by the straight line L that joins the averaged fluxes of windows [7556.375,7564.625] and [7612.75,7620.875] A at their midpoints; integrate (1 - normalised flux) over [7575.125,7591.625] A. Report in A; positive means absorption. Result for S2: 0.65 A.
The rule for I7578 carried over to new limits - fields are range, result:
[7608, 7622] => 11.96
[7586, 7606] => 12.68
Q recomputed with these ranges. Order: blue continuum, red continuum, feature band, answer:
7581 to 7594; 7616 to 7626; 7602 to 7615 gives -0.05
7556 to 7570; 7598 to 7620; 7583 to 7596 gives 0.06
